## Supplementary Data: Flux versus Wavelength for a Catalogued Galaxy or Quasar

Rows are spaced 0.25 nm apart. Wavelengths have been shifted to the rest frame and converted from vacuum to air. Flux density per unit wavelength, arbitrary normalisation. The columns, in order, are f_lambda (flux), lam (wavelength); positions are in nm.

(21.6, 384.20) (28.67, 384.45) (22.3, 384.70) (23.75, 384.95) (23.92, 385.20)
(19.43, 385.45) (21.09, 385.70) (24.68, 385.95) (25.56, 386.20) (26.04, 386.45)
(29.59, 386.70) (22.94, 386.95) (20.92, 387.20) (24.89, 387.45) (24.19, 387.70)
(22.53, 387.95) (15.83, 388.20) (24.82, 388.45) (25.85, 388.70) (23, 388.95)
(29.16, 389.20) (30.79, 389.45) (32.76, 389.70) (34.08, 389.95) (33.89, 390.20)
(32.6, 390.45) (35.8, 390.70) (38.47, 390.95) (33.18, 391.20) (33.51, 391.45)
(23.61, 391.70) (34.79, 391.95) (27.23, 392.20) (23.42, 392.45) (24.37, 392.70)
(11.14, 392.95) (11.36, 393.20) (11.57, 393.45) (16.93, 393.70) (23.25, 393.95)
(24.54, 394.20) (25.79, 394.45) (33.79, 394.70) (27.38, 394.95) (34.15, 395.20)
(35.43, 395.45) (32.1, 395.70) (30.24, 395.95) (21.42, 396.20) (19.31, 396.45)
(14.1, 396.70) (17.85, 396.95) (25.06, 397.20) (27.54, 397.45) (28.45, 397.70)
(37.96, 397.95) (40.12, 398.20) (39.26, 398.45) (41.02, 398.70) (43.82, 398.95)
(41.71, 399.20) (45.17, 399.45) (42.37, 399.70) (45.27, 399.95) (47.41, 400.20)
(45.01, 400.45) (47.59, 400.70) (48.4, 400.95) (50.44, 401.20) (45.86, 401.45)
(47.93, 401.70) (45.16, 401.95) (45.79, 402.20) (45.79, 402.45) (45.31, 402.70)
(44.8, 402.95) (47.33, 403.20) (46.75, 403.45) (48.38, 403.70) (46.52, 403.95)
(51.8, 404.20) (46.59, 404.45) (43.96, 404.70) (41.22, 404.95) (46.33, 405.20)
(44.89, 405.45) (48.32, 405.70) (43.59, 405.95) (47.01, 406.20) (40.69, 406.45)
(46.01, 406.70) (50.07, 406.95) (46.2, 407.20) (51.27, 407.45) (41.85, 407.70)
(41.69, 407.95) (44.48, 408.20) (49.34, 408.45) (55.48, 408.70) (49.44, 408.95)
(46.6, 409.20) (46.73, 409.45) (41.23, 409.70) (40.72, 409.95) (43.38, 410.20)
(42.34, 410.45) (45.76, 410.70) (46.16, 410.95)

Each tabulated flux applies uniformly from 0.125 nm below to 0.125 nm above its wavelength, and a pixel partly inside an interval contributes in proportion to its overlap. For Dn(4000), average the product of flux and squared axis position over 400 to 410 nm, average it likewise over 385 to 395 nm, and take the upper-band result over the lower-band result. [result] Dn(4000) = 1.9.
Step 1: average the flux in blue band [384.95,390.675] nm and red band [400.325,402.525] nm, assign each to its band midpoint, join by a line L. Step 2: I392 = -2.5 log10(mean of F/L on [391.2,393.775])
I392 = 0.411 mag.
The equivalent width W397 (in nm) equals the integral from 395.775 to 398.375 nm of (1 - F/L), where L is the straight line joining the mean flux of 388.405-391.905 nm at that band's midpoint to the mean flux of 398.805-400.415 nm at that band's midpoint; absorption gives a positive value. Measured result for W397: 0.91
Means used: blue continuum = 31.1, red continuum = 44.3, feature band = 26.6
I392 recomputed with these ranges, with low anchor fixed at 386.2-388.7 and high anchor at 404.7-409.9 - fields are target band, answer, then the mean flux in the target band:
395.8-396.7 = 0.43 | 22.6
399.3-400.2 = -0.19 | 44.6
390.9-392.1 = -0.14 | 32.2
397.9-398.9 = -0.11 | 40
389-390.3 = -0.20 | 31.6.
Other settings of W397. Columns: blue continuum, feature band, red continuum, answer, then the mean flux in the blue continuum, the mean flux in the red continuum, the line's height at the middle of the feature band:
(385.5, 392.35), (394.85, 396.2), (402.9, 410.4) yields 0.14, 27.7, 46.1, 34.6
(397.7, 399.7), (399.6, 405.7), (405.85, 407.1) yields -0.47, 40.6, 45.5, 43.1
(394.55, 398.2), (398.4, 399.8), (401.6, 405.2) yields -0.30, 27.9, 46.2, 35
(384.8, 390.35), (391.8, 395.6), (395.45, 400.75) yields 0.80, 25.5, 34.7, 30.9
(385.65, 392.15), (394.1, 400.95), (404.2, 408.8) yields 0.56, 27.9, 46.2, 36.9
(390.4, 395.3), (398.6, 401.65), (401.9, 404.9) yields -0.40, 26.2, 46.4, 40.1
